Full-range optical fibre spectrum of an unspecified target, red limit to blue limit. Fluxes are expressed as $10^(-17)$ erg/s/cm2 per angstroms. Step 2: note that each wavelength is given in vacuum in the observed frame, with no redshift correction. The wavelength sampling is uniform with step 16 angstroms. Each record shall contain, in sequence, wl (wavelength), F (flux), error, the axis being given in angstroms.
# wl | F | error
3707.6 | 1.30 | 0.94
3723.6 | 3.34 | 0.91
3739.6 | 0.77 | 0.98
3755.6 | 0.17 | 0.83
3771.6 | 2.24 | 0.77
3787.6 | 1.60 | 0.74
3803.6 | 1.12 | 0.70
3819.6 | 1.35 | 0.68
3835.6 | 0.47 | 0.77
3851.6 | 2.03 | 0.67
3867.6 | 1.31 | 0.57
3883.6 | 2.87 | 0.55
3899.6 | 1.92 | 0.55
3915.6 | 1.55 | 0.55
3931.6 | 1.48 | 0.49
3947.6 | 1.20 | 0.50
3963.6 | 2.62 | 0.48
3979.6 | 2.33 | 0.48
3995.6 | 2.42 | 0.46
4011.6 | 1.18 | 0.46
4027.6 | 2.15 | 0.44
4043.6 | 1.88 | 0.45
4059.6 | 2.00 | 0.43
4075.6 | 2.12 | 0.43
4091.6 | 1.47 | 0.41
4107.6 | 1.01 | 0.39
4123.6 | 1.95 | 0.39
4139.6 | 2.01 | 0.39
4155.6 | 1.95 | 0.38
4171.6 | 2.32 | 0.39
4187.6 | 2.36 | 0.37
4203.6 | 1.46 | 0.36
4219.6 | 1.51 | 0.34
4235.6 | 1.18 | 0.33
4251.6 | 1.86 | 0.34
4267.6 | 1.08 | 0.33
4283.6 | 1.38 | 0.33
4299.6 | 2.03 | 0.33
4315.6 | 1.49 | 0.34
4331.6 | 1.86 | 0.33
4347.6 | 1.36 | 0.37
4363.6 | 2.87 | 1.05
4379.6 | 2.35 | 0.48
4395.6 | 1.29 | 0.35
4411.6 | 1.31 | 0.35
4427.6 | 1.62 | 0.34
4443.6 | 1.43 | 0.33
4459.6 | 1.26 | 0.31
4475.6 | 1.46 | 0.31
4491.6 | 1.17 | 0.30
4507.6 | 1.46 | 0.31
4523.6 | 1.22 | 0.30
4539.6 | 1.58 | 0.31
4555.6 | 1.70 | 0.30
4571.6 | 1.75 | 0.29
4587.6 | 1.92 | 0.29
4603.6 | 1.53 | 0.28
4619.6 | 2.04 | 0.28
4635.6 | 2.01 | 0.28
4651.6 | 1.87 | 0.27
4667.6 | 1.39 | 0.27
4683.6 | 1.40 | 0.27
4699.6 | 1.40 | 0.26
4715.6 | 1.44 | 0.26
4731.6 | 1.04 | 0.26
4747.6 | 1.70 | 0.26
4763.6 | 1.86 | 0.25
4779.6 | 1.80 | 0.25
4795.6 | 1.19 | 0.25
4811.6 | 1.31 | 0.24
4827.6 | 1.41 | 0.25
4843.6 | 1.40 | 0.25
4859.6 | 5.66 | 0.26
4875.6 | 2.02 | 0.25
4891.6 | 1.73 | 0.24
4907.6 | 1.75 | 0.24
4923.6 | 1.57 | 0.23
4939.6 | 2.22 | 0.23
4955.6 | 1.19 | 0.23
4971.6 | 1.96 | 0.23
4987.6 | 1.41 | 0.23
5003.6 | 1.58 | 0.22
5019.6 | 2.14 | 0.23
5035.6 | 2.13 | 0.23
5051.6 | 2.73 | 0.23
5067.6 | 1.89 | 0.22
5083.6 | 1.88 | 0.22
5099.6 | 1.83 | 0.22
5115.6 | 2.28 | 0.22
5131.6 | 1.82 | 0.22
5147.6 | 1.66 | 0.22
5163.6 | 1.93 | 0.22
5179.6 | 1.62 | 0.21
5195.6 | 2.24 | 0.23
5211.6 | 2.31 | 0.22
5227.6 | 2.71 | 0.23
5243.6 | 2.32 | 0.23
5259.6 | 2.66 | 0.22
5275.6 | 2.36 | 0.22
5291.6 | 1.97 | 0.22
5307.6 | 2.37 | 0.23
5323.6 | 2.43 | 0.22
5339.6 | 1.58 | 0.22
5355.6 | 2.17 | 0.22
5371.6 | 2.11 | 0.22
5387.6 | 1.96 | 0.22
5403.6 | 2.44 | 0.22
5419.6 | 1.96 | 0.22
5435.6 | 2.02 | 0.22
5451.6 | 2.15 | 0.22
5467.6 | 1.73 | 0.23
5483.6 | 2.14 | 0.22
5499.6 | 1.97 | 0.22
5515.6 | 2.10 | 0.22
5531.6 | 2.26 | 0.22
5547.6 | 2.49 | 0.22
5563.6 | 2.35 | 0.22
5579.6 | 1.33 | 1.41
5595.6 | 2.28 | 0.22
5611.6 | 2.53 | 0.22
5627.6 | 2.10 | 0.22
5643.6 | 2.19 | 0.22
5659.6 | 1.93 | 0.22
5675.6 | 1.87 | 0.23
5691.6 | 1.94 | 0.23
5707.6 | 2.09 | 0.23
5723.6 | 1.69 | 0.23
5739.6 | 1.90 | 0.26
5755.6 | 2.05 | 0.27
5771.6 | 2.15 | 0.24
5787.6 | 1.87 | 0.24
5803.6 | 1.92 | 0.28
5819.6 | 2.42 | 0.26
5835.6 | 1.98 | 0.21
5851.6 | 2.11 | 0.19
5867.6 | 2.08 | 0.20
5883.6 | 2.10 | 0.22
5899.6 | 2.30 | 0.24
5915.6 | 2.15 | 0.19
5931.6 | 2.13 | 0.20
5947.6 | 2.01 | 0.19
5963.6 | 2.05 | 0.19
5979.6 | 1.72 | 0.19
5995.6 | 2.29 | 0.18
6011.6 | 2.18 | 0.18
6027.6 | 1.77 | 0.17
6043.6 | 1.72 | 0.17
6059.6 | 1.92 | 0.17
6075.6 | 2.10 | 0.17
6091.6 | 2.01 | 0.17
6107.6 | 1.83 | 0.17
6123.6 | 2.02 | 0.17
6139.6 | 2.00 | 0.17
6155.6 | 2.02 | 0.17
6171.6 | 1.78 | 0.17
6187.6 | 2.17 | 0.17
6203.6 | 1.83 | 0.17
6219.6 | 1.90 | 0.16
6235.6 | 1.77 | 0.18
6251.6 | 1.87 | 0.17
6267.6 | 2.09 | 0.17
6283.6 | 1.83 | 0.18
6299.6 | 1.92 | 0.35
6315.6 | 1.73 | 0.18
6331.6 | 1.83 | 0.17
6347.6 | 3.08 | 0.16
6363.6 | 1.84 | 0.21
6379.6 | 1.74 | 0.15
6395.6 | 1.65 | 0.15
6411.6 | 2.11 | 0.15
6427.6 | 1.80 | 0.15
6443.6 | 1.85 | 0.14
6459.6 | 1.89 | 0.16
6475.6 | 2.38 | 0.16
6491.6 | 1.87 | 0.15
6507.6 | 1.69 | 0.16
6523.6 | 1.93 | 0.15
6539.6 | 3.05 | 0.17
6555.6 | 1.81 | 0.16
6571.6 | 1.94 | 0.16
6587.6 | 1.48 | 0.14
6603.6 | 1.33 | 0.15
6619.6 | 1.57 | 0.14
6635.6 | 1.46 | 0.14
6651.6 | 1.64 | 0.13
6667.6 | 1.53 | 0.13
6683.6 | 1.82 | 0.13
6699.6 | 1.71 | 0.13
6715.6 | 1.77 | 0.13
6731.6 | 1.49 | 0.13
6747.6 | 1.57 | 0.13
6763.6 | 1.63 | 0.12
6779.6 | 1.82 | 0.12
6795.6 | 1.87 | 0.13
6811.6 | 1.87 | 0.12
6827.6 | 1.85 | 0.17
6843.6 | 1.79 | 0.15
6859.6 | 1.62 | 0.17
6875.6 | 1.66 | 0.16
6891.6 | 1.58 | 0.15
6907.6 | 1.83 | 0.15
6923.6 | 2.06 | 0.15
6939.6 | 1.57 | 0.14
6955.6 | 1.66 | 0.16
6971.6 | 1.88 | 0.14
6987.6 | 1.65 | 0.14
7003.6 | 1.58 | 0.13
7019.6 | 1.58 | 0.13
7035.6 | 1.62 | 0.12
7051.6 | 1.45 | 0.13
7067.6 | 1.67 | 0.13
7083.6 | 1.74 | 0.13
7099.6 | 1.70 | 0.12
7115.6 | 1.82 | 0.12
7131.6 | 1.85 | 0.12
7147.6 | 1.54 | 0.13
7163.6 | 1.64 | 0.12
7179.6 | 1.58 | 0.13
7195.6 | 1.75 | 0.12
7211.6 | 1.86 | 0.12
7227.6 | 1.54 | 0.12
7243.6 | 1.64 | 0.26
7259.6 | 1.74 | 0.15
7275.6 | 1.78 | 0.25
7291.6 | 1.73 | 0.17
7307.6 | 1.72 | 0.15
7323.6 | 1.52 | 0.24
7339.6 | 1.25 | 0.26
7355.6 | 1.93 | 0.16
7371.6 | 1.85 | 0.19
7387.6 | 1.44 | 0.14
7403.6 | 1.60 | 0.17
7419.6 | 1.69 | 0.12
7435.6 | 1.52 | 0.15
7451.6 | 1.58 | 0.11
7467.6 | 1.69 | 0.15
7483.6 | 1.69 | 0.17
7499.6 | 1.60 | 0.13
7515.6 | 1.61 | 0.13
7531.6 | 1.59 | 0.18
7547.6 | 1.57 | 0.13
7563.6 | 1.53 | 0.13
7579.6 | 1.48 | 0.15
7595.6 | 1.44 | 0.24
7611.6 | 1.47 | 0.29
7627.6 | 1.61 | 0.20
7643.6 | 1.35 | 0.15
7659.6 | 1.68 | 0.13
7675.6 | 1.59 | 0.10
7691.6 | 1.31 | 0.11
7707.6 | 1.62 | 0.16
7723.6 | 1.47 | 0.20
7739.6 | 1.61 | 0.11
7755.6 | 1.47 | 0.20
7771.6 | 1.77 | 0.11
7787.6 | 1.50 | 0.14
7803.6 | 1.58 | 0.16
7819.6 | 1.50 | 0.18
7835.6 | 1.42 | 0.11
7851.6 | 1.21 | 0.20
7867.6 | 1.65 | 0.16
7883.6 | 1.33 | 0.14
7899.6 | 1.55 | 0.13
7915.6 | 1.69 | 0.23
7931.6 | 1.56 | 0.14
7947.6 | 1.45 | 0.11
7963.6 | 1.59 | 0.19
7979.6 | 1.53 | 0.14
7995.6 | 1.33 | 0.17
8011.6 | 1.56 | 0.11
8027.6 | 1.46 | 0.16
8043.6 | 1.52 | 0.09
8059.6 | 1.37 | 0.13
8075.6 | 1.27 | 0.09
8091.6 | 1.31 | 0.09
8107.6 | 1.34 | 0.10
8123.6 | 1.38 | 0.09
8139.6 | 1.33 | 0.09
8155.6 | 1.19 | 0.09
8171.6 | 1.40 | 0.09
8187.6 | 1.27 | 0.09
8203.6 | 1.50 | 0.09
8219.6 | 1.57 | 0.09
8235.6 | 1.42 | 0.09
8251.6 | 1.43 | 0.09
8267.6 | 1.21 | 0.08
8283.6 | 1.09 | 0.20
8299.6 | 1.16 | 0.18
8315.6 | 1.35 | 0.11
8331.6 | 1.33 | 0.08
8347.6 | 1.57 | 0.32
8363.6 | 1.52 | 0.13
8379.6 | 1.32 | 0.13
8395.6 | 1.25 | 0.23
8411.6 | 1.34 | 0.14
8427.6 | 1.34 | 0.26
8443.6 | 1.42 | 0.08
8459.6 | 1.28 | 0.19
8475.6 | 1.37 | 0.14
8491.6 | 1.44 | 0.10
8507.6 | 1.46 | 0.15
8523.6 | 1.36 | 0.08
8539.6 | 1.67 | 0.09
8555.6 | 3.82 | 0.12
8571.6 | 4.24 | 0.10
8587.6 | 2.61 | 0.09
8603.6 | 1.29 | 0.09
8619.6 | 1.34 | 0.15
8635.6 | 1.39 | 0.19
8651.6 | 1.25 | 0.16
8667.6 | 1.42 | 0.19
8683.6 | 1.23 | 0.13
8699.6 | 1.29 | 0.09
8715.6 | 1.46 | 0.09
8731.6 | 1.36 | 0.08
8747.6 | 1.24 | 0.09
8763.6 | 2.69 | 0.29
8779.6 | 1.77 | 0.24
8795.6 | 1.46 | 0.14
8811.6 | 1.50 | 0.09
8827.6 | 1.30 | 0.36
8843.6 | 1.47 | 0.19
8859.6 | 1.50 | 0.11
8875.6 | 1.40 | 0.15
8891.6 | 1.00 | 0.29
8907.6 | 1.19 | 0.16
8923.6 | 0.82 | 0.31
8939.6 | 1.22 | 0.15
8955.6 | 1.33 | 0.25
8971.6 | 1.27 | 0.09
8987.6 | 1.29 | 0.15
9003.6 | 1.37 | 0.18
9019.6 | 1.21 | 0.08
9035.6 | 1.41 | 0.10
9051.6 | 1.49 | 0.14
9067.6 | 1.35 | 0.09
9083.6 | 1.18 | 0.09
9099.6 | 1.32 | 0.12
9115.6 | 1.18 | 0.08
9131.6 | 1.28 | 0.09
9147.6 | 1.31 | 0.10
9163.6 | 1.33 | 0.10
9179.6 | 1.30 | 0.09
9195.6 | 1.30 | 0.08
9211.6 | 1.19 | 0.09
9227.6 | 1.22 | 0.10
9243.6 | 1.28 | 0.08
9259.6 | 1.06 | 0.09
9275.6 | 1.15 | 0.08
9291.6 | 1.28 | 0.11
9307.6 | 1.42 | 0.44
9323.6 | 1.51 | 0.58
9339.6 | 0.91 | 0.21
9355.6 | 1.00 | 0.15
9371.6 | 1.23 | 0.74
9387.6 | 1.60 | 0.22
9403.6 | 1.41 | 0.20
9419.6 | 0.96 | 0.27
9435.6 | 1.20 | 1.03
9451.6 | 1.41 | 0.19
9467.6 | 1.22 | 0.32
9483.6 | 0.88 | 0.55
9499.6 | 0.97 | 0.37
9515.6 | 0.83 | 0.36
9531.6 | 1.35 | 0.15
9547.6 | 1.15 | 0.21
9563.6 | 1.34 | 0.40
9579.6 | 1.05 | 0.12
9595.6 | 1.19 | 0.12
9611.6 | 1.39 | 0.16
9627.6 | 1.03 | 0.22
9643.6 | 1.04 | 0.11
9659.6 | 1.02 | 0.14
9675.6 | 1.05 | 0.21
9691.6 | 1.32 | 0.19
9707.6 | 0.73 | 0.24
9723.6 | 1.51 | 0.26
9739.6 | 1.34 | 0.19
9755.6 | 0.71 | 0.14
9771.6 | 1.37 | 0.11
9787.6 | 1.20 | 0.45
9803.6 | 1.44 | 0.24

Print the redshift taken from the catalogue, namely 0.305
